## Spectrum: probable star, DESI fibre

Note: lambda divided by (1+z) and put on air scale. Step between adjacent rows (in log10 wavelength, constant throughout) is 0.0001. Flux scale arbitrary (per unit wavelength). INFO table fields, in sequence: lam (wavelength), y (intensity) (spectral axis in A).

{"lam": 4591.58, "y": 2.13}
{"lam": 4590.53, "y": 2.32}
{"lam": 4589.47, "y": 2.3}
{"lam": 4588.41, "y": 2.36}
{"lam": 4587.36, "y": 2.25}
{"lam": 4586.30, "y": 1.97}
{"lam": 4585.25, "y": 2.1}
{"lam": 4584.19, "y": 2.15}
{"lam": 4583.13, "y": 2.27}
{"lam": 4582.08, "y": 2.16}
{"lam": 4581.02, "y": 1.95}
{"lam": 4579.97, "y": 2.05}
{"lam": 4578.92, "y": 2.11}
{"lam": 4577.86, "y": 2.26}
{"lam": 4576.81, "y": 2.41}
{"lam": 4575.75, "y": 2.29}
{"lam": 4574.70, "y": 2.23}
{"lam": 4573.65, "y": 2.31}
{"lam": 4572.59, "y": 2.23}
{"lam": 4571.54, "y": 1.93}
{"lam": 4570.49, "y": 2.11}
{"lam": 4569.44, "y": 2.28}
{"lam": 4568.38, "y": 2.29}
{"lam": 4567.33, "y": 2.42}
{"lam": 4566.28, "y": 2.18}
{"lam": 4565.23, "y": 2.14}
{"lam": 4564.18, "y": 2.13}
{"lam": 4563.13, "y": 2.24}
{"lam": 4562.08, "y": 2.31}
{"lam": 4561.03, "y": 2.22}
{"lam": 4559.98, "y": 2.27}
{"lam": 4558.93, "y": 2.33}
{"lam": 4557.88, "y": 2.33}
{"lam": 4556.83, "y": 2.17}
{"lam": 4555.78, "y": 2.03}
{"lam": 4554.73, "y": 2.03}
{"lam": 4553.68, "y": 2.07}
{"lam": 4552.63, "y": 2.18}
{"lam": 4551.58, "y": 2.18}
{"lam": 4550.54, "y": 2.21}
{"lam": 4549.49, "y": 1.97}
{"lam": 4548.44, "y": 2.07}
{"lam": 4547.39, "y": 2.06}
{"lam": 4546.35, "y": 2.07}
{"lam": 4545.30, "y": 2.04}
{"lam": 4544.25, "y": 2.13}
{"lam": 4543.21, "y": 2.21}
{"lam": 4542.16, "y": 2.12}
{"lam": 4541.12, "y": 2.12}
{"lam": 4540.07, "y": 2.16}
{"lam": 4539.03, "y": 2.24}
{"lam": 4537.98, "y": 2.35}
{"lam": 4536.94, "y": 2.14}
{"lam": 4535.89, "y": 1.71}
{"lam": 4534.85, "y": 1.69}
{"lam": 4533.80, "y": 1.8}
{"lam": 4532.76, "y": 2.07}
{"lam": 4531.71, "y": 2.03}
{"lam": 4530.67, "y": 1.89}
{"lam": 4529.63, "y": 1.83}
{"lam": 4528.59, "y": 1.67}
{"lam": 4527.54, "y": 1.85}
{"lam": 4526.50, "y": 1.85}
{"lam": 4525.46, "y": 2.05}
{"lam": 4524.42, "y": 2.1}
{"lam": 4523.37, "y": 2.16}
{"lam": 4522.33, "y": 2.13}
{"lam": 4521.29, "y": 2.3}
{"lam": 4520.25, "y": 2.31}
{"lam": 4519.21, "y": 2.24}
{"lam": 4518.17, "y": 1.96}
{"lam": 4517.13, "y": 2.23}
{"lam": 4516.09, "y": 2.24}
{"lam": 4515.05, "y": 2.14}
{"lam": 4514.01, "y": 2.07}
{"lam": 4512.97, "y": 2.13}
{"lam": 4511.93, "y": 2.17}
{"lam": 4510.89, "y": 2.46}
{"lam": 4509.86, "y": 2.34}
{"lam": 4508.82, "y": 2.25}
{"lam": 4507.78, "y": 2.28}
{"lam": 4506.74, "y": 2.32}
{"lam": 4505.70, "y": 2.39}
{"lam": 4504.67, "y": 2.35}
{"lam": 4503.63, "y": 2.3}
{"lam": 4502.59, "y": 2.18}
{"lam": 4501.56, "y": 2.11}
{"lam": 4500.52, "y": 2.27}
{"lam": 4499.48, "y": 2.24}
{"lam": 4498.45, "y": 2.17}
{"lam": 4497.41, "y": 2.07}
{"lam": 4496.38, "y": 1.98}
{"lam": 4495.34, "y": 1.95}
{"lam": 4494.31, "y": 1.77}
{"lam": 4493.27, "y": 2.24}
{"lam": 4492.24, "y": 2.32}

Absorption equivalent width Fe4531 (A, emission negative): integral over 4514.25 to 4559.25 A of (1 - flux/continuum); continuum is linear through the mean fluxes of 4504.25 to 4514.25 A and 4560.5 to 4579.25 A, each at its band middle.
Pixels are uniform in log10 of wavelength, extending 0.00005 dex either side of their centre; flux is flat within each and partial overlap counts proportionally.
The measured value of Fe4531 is 3.6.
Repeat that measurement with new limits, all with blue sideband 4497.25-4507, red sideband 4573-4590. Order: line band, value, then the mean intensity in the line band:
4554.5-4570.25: -0.1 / 2.23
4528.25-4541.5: 1.5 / 1.98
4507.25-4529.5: 1.0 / 2.13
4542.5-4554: 0.6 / 2.11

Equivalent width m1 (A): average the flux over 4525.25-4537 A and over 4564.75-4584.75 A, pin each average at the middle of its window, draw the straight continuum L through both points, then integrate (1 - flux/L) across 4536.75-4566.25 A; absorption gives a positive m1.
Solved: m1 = -2.1 A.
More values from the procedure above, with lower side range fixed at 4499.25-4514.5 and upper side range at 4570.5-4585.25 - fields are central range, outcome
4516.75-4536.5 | 2.1 A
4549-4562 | 0.2 A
